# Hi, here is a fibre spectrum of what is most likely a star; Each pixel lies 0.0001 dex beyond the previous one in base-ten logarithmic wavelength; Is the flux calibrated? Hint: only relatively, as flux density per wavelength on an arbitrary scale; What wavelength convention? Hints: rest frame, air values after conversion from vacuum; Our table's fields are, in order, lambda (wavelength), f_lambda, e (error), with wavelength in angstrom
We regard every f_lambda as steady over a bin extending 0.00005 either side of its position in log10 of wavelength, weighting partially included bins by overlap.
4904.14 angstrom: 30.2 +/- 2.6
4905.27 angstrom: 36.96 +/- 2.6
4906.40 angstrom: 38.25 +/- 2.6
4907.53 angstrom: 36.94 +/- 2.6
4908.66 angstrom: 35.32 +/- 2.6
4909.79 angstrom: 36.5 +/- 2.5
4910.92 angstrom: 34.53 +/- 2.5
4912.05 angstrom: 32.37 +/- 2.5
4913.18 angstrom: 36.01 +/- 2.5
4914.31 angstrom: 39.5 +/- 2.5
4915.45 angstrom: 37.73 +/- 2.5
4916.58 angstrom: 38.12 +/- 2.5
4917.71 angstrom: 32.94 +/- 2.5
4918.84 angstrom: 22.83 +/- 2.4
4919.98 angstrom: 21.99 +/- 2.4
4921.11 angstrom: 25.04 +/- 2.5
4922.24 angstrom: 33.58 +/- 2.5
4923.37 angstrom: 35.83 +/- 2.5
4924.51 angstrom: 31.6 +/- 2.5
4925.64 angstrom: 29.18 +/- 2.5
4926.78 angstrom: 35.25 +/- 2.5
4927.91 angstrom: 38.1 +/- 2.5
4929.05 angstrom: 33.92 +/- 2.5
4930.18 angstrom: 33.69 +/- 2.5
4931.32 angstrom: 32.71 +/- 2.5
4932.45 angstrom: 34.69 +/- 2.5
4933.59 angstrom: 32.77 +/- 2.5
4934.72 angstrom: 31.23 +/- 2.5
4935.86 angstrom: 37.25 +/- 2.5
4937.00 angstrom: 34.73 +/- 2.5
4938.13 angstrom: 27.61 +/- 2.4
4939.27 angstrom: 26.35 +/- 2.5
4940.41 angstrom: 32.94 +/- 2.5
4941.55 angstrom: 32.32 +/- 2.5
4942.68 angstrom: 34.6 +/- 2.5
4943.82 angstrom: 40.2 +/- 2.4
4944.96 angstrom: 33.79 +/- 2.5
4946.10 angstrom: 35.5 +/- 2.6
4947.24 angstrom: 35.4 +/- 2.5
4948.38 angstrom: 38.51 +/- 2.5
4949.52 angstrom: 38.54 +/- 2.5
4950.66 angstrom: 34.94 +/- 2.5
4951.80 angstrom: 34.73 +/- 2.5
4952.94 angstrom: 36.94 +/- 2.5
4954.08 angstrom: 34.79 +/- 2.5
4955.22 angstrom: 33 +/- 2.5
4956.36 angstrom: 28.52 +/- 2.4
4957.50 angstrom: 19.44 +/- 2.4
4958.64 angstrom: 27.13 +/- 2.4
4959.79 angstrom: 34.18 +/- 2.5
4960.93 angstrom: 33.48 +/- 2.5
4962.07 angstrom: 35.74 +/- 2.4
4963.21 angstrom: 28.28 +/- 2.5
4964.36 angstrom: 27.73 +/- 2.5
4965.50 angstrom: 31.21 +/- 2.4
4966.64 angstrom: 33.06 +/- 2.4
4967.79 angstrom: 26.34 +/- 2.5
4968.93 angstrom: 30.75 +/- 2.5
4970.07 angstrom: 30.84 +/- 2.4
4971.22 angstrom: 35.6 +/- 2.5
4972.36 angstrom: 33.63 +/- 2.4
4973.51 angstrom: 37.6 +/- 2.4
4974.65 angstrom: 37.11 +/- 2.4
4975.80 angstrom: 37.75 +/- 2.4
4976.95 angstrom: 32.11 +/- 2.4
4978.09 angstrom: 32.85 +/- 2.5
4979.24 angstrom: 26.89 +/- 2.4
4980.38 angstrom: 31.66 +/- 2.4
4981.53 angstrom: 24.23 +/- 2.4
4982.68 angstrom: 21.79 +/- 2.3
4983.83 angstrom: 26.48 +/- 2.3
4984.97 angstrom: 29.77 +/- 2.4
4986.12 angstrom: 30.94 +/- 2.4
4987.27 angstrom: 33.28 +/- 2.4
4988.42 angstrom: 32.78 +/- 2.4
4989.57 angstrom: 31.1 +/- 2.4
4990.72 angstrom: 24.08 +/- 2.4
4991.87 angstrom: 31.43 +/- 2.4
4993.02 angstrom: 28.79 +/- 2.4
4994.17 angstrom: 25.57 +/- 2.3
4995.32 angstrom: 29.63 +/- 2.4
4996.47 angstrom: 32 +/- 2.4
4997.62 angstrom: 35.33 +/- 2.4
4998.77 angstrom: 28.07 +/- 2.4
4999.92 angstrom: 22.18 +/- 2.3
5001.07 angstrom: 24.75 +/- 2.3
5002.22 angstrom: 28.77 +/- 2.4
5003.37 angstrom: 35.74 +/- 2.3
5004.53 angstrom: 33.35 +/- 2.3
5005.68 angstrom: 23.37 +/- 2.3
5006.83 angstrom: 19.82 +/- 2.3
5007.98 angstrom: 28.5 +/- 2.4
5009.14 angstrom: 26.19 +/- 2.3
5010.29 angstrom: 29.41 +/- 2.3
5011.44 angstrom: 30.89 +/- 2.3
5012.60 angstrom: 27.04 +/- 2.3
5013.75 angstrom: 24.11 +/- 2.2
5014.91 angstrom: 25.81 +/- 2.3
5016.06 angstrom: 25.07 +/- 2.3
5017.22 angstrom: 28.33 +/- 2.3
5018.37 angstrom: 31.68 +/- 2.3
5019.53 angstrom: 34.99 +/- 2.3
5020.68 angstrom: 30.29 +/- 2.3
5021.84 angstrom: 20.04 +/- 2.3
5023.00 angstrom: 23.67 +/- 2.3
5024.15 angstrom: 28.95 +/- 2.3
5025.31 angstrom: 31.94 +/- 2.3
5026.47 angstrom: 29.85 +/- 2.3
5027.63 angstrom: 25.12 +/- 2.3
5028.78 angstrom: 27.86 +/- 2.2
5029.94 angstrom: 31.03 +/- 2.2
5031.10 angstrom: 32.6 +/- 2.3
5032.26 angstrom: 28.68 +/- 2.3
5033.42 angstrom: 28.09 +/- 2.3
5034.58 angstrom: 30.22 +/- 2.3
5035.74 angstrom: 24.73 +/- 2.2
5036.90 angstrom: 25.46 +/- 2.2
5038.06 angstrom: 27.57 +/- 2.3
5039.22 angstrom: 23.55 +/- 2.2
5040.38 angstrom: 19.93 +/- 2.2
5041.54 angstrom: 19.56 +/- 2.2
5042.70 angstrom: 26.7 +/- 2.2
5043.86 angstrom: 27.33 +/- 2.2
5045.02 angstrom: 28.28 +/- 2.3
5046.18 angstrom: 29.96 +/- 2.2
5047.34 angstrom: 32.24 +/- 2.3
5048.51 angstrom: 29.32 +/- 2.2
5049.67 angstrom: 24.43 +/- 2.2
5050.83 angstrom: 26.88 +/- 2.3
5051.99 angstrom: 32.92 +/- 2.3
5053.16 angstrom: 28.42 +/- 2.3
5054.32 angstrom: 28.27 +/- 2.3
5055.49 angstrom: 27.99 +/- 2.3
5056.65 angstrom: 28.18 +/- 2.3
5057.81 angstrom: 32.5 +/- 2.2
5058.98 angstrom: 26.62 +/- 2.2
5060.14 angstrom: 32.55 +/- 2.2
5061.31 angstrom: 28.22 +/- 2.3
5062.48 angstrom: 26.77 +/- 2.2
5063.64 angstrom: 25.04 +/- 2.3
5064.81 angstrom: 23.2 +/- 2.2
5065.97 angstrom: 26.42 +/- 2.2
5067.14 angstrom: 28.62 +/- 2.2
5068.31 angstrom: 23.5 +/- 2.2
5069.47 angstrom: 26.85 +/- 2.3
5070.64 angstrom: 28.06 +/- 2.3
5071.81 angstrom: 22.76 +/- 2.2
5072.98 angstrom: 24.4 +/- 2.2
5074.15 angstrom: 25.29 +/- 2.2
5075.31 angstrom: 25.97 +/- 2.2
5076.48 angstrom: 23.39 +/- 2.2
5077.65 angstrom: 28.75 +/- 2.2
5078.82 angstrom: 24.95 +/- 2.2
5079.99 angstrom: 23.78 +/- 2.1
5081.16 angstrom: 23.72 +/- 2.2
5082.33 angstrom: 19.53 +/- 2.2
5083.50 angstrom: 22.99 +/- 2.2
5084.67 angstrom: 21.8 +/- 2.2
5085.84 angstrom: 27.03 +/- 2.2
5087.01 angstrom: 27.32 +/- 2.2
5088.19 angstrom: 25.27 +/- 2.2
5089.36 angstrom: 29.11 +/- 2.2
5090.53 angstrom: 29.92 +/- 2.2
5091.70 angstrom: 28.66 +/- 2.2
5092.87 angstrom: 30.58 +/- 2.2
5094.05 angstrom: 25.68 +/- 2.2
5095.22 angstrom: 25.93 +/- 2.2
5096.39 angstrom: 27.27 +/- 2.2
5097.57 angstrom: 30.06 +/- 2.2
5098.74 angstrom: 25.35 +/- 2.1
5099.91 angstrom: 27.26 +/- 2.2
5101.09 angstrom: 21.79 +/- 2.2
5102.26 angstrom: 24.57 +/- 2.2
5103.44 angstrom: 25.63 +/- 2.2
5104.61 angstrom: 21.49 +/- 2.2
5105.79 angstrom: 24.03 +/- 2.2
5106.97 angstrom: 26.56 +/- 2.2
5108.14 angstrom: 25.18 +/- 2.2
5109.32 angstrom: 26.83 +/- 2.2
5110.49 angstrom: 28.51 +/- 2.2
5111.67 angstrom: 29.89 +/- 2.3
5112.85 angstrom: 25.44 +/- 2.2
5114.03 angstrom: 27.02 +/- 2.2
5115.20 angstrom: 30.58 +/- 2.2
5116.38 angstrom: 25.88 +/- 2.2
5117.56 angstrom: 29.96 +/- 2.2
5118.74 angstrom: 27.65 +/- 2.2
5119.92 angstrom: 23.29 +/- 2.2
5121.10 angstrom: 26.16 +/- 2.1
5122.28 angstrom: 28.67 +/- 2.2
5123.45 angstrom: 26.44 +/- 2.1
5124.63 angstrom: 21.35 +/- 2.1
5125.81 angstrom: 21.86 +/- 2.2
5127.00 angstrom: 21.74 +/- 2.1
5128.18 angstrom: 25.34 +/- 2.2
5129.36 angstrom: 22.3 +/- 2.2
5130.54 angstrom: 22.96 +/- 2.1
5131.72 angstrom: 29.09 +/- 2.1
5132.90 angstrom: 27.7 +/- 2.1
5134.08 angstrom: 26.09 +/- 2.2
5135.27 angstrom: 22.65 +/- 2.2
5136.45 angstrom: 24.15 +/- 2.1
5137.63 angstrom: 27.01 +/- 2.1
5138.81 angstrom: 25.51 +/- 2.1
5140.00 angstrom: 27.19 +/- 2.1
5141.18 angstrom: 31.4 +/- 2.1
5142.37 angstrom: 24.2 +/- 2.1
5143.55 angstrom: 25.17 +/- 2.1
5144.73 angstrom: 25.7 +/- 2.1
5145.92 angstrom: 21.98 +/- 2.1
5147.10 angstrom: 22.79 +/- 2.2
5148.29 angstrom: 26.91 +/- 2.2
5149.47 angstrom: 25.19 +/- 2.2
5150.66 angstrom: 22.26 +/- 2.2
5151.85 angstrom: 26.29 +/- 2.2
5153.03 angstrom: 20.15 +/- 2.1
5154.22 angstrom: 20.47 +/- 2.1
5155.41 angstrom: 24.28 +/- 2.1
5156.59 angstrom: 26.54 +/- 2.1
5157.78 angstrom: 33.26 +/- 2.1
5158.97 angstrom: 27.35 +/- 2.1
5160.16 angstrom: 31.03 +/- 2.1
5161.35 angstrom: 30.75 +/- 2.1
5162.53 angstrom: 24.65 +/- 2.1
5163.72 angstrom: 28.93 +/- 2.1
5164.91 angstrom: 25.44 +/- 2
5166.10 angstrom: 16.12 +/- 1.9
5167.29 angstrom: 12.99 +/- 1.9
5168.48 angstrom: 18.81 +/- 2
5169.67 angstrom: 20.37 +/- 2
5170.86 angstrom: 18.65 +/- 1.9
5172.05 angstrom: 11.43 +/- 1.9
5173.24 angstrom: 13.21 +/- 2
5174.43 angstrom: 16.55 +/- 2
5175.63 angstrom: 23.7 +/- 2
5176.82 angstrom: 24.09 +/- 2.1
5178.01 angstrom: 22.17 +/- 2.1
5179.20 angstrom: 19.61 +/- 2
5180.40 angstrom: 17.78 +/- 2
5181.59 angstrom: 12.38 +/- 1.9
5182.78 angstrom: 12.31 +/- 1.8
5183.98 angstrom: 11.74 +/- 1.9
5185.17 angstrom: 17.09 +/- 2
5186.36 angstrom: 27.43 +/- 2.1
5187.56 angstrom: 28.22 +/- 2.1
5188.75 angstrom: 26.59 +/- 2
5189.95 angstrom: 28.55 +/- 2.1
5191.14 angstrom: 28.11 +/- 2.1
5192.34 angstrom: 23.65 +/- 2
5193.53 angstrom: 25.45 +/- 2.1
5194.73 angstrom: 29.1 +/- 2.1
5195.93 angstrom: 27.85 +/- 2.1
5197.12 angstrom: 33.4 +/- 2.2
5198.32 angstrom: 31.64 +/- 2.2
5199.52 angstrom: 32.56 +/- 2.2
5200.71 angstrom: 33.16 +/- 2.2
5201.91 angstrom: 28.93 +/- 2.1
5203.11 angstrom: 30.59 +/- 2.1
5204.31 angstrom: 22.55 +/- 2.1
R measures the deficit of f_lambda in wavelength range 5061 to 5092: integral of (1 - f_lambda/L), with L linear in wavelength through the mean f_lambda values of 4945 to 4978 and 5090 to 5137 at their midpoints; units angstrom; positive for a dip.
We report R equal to 2.4 angstrom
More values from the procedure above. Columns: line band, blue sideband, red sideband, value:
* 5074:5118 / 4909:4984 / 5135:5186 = -1.3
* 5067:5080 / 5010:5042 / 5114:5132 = 0.5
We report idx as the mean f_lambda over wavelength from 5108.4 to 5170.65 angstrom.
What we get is 25.2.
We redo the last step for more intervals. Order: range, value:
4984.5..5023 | 28.5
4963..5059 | 28.8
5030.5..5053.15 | 27.3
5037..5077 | 26.8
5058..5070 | 27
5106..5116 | 27.3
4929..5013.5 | 31.1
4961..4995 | 30.7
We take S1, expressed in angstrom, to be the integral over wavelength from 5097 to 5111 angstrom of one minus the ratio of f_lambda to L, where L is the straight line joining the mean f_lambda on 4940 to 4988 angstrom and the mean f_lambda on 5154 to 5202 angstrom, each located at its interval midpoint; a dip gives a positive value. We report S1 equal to 0.5 angstrom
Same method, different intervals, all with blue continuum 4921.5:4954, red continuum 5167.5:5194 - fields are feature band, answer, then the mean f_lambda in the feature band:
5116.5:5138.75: -1.9 angstrom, 25.3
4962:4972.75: 0.5 angstrom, 31.1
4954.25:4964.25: 0.9 angstrom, 30.1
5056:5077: 0.2 angstrom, 26.6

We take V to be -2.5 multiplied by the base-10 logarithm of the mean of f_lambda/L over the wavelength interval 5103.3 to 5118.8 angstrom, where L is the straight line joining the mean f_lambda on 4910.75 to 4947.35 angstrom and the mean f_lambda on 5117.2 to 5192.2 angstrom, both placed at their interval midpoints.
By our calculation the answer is -0.06 mag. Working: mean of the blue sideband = 33.1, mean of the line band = 26.8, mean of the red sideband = 23.5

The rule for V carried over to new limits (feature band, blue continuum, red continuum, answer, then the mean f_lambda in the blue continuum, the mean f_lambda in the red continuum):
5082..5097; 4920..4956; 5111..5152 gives 0.041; 33.7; 25.6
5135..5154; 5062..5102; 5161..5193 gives -0.110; 25.8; 20.7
